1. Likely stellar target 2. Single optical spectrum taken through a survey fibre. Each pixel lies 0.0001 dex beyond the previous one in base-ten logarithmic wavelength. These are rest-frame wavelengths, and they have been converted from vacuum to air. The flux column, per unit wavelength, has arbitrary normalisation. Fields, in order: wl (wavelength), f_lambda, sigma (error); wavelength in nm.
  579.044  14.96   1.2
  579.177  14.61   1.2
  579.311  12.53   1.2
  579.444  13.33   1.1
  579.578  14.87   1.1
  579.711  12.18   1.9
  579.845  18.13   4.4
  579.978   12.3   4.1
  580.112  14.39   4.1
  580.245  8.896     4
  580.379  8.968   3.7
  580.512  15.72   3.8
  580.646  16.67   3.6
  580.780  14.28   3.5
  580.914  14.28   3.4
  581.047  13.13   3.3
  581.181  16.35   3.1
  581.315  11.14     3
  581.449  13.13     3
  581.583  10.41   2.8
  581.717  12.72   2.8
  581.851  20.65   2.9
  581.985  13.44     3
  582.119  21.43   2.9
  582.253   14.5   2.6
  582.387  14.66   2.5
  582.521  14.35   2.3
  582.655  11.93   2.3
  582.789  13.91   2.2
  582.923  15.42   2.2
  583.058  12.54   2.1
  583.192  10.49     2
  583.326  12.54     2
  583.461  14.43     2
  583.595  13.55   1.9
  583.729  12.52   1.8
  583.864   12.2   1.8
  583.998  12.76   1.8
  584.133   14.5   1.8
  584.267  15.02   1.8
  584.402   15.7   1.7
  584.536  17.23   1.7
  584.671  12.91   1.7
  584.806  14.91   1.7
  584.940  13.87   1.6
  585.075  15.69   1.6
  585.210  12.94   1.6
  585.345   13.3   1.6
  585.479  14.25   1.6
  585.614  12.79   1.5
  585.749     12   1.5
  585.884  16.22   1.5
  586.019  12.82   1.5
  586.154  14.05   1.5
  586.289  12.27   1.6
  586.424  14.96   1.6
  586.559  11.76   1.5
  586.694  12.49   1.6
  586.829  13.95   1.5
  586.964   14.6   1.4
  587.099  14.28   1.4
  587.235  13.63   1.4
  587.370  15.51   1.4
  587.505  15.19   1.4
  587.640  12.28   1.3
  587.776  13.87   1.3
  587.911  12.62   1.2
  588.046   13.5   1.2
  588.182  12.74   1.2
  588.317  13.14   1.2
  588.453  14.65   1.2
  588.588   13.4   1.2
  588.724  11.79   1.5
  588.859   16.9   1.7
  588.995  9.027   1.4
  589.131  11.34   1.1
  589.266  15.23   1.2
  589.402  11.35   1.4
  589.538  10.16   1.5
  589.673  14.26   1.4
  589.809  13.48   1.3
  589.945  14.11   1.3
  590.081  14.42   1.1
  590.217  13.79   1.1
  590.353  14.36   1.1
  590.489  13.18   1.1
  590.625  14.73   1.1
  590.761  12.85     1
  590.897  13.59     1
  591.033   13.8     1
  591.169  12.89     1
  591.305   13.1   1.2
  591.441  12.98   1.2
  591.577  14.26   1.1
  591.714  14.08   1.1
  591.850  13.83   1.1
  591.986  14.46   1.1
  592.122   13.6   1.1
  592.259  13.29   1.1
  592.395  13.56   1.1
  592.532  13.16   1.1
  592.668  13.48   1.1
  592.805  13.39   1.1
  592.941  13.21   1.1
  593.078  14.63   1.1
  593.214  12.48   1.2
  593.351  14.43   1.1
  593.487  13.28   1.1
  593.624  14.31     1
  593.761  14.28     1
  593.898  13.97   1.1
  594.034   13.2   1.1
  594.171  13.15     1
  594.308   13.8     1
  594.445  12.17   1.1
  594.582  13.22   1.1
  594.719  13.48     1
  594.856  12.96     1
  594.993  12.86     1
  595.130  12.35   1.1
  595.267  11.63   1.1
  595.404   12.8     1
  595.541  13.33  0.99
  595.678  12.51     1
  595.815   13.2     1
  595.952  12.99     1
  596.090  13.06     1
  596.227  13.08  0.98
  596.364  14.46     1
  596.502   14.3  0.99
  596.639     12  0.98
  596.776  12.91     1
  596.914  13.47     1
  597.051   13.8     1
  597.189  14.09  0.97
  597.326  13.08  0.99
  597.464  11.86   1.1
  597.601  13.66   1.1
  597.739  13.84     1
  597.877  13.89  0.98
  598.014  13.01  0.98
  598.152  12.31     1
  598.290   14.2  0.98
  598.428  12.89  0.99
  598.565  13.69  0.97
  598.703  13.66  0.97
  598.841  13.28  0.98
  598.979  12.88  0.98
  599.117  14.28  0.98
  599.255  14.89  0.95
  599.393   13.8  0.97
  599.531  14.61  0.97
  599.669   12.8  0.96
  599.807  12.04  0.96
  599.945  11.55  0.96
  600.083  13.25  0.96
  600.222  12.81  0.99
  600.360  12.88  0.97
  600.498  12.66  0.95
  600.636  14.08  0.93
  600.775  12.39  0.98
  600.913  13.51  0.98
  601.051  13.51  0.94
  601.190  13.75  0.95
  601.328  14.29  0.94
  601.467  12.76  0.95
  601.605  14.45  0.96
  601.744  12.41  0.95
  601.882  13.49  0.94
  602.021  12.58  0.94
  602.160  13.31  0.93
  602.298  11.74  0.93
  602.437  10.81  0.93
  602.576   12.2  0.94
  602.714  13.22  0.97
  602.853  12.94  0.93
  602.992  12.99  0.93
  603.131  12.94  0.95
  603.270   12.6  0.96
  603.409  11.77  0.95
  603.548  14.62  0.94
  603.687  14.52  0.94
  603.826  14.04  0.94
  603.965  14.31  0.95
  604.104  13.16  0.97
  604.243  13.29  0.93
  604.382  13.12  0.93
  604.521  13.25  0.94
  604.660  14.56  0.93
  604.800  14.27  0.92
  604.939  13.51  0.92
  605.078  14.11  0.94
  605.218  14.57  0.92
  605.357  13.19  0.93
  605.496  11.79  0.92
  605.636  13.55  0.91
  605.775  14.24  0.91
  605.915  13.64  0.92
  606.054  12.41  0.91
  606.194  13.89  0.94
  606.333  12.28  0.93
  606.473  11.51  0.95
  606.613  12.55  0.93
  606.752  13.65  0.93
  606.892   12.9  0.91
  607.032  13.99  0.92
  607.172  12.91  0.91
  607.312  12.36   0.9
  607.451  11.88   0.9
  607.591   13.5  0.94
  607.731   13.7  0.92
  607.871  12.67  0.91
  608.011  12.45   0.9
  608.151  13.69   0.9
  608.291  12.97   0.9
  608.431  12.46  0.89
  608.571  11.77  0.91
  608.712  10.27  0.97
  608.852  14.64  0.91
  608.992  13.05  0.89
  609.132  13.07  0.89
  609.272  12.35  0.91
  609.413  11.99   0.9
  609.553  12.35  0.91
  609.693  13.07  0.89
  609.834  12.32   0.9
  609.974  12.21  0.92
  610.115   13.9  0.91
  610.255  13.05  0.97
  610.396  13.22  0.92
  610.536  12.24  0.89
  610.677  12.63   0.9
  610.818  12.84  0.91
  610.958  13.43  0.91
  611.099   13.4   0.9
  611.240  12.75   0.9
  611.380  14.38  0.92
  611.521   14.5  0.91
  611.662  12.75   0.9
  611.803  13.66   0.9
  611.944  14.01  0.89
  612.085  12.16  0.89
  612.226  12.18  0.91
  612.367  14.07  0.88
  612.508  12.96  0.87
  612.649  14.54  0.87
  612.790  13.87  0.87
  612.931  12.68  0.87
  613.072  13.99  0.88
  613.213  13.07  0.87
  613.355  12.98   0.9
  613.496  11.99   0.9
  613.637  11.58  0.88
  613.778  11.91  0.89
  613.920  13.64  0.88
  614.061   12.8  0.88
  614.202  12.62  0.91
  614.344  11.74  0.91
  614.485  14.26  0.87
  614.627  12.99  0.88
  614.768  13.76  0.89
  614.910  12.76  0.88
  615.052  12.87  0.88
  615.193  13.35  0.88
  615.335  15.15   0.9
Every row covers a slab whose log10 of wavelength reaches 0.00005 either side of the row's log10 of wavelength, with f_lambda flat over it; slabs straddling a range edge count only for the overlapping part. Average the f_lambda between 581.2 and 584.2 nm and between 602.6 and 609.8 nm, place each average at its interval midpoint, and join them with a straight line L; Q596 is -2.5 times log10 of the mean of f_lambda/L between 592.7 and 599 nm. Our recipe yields 0.01 mag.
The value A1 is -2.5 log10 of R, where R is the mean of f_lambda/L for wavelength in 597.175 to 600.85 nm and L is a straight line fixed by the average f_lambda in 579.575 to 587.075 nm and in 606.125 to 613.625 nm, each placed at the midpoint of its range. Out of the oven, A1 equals 0.01 mag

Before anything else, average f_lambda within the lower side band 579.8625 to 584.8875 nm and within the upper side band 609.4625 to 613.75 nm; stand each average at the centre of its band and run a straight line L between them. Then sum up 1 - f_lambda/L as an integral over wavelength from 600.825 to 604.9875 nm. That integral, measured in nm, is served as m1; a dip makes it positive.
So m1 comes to 0.02 nm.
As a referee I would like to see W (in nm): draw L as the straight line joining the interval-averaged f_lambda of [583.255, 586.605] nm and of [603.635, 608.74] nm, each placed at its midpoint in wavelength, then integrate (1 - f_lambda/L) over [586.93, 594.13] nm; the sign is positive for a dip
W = 0.06 nm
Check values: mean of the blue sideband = 13.8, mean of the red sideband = 13.2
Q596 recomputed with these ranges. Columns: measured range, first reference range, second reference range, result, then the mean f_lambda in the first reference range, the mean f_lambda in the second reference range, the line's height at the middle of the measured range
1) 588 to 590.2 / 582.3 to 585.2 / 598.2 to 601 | 0.05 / 13.9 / 13.3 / 13.7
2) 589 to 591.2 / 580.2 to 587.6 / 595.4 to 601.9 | 0.03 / 13.9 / 13.3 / 13.6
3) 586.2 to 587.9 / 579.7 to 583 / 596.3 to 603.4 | 0.01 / 14.1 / 13.2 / 13.8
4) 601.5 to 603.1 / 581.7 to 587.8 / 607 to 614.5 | 0.05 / 14.1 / 12.9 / 13.3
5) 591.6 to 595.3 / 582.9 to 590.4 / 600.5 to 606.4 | 0.00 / 13.6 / 13.3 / 13.4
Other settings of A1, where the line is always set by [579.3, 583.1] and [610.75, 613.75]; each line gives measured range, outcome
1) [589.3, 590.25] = 0.06 mag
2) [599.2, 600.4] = 0.03 mag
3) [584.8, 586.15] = 0.01 mag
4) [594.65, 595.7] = 0.08 mag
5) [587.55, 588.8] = 0.05 mag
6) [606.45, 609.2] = 0.04 mag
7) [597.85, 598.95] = 0.02 mag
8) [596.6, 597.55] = 0.04 mag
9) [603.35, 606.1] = -0.02 mag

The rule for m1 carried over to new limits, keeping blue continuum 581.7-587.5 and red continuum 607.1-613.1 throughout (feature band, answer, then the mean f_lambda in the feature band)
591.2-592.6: 0.018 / 13.6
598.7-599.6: -0.031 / 13.9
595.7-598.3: 0.052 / 13.3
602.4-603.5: 0.065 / 12.5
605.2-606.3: -0.011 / 13.3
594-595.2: 0.058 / 13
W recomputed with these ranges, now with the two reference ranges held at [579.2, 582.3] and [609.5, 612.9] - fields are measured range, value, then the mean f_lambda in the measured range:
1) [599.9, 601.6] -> 0.037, 13.2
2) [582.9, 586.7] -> 0.079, 13.7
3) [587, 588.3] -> 0.013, 13.7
